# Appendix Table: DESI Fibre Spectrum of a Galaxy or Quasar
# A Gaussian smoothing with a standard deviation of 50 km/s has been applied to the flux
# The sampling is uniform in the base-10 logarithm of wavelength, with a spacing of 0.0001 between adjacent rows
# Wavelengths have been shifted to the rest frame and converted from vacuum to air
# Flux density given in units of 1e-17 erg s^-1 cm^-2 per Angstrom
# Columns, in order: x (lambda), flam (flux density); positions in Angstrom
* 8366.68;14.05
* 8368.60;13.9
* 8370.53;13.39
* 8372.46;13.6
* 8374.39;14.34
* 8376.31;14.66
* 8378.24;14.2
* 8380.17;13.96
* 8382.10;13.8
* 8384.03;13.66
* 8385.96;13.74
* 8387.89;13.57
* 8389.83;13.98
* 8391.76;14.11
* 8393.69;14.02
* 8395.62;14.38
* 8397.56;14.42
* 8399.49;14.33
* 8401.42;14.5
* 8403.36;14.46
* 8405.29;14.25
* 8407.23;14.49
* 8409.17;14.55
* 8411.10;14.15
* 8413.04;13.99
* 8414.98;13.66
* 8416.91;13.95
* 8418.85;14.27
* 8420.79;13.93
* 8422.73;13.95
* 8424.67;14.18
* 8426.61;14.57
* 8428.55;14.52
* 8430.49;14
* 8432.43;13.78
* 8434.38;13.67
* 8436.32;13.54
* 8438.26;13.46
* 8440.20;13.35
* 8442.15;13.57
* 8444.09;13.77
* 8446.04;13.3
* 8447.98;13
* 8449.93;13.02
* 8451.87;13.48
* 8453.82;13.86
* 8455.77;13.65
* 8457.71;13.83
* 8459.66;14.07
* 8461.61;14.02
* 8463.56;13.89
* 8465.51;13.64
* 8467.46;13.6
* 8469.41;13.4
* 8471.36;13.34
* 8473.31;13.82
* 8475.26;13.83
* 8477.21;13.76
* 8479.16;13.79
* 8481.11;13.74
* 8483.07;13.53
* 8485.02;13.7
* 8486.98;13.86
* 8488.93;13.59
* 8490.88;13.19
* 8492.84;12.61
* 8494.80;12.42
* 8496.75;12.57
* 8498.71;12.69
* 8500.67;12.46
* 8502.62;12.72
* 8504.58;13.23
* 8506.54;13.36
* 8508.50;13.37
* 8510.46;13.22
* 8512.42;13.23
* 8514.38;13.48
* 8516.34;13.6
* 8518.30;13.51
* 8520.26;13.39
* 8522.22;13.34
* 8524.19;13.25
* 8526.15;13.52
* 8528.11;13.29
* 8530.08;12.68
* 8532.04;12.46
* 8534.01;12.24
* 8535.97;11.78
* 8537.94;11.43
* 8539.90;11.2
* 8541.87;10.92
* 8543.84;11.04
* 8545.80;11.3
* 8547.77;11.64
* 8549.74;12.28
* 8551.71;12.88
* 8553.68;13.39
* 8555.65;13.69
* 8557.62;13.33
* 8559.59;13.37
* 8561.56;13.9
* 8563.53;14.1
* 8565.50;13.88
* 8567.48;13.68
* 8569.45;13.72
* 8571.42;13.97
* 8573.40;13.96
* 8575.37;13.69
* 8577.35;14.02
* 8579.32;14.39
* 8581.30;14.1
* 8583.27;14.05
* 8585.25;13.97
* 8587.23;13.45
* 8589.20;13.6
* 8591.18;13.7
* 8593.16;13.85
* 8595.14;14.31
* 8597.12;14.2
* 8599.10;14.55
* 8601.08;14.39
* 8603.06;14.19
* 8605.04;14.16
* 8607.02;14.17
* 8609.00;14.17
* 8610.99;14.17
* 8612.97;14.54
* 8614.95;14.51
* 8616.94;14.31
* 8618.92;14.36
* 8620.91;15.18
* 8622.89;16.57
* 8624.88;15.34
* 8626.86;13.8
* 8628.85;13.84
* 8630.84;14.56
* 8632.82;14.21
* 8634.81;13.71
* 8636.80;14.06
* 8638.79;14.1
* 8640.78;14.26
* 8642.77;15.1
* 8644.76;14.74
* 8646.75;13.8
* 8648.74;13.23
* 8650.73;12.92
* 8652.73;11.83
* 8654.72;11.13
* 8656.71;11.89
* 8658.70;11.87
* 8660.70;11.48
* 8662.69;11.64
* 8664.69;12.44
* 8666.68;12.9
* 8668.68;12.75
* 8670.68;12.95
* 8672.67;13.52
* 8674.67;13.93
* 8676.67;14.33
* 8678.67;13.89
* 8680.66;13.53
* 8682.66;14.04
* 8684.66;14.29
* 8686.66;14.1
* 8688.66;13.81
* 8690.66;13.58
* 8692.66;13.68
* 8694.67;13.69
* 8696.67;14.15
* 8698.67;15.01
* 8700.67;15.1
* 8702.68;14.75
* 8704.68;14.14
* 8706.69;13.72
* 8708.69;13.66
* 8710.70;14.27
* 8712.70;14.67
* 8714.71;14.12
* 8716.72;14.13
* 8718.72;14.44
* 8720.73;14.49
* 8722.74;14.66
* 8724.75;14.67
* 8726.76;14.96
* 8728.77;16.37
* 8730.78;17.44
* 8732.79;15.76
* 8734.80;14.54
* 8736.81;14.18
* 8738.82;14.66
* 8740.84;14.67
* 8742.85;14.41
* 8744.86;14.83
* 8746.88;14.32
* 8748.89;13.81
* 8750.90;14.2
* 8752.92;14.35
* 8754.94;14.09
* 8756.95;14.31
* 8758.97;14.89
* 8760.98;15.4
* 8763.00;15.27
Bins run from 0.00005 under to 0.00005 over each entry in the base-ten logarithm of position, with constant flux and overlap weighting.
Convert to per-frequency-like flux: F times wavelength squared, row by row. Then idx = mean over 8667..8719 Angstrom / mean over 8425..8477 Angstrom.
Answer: 1.08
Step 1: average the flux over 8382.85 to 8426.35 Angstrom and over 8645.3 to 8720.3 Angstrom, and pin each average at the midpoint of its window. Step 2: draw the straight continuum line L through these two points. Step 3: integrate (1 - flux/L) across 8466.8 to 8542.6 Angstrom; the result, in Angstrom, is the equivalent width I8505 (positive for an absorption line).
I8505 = 4.6 Angstrom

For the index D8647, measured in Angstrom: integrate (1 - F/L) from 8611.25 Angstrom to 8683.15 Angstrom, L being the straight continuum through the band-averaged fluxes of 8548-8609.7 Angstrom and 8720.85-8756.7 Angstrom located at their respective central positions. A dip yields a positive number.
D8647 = 2.94 Angstrom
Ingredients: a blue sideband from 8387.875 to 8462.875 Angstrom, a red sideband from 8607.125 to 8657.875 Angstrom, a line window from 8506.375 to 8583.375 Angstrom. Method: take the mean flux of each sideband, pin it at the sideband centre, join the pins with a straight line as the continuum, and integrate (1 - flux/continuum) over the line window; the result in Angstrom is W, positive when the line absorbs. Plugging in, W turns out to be 5.0 Angstrom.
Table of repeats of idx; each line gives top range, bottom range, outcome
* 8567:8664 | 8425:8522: 1.06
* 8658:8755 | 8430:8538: 1.12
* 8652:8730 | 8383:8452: 1.05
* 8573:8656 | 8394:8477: 1.06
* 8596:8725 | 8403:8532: 1.07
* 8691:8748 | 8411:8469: 1.13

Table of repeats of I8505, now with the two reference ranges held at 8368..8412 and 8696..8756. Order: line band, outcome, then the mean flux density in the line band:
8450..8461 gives 0.4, 13.7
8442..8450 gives 0.5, 13.3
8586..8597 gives 0.5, 13.8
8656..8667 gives 1.9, 12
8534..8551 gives 3.3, 11.5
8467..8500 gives 2.0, 13.4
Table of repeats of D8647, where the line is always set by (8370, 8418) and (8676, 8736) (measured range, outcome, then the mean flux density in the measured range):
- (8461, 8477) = 0.6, 13.7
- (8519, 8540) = 2.3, 12.7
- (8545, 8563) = 1.7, 12.9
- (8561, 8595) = 1.0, 13.9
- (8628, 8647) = 0.2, 14.3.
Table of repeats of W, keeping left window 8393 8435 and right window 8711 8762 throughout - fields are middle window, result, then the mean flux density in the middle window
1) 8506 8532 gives 1.9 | 13.3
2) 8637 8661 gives 2.4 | 13.1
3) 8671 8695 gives 1.3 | 13.8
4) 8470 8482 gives 0.5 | 13.7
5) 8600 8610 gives 0.2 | 14.2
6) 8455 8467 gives 0.4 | 13.8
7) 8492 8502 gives 1.2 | 12.6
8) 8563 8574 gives 0.4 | 13.9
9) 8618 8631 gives -0.3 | 14.8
